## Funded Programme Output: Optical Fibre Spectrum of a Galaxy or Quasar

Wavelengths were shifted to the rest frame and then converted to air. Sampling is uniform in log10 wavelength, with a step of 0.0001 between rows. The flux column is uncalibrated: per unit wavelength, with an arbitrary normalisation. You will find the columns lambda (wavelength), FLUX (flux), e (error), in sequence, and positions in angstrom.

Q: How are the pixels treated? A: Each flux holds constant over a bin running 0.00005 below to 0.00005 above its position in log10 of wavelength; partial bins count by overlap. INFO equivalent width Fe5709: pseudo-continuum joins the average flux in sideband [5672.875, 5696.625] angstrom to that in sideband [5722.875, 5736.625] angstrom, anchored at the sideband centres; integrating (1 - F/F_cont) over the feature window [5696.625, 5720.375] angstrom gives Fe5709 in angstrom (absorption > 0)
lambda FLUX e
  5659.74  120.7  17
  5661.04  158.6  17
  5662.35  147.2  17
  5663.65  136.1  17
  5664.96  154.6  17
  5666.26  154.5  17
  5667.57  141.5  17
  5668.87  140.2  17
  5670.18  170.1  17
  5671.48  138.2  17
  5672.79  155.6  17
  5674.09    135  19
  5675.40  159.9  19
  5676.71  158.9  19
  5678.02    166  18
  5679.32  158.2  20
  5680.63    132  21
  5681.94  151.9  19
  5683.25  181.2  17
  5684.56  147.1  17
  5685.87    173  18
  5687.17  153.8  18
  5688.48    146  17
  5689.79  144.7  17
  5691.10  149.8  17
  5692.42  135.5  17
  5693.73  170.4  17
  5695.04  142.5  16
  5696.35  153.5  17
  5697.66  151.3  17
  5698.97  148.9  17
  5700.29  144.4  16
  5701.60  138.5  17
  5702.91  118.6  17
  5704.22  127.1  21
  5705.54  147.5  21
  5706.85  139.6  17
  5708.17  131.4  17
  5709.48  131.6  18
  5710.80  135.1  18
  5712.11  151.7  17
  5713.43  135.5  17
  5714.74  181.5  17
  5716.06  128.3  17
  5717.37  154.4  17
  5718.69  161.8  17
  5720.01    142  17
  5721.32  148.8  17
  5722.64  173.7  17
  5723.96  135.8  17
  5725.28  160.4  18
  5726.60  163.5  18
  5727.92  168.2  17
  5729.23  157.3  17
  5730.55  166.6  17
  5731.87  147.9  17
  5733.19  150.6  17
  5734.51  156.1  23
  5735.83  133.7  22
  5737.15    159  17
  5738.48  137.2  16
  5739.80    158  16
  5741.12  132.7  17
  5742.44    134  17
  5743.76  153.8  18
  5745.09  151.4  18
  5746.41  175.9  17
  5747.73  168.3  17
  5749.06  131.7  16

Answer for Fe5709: 1.7 angstrom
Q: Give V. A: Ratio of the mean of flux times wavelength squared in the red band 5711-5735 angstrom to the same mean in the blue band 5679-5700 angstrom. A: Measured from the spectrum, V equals 1.0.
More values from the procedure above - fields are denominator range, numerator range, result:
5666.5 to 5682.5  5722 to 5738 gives 1.05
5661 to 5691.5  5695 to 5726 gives 0.97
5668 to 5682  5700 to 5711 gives 0.90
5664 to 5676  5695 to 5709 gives 0.95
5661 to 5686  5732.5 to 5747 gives 1.00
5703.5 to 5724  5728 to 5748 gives 1.06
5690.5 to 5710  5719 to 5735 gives 1.11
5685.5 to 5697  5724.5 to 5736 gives 1.05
